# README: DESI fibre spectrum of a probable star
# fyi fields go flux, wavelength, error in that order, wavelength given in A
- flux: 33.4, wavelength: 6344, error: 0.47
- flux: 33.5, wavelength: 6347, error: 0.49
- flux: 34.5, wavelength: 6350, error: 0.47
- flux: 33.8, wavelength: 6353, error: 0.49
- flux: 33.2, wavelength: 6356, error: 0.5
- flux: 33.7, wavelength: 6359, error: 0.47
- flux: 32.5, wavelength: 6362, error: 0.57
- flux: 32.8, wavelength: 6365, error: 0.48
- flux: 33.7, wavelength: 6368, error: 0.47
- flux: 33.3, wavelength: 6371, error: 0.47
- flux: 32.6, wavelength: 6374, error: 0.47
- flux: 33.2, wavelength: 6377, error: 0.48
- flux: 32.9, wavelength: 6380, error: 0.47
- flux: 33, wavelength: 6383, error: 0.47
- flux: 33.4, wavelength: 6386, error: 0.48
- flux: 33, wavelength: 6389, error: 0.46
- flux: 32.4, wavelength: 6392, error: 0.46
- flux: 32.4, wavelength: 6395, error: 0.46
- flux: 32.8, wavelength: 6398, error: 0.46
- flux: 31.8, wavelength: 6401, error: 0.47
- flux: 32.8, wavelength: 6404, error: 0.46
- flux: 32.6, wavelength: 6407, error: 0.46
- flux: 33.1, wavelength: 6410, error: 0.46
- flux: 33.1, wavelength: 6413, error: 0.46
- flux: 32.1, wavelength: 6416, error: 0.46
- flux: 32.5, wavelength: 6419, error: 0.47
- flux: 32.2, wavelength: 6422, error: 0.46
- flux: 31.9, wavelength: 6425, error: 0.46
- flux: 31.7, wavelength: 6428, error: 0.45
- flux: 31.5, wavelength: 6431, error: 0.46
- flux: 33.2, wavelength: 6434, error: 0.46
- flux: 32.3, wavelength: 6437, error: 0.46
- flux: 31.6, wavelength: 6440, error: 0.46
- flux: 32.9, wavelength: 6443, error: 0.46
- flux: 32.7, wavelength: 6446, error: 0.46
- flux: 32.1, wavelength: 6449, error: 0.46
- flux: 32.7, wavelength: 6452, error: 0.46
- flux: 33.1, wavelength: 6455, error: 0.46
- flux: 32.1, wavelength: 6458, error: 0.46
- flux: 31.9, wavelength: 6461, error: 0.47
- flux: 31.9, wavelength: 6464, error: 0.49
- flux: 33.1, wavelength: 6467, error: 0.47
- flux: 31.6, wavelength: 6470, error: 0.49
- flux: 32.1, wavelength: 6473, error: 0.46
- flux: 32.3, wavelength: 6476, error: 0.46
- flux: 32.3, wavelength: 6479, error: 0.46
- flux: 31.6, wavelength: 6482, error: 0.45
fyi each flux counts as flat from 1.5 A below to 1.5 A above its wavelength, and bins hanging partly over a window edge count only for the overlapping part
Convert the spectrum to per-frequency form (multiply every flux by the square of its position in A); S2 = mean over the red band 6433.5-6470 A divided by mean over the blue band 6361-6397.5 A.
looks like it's 1.0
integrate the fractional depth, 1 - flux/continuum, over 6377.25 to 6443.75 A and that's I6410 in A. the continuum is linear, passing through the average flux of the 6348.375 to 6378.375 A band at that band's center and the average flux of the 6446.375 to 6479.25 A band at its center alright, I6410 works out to 0.7 A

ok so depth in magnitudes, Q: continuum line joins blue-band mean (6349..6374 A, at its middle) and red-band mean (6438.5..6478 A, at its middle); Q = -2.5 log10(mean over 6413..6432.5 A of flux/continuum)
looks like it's 0.02 mag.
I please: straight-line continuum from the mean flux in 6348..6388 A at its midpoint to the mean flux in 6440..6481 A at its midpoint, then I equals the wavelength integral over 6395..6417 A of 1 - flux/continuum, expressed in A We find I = 0.19 A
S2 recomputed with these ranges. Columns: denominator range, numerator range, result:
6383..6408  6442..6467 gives 1.01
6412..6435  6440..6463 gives 1.01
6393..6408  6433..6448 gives 1.01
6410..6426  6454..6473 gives 1.01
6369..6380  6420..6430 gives 0.98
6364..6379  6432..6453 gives 1.00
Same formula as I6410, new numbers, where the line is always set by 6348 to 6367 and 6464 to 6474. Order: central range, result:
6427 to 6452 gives 0.2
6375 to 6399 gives 0.2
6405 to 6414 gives 0.0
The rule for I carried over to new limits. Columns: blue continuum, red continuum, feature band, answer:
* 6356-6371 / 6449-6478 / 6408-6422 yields 0.0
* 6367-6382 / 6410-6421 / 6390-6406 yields 0.2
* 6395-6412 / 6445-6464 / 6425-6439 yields 0.2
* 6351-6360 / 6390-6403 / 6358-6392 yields 0.0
